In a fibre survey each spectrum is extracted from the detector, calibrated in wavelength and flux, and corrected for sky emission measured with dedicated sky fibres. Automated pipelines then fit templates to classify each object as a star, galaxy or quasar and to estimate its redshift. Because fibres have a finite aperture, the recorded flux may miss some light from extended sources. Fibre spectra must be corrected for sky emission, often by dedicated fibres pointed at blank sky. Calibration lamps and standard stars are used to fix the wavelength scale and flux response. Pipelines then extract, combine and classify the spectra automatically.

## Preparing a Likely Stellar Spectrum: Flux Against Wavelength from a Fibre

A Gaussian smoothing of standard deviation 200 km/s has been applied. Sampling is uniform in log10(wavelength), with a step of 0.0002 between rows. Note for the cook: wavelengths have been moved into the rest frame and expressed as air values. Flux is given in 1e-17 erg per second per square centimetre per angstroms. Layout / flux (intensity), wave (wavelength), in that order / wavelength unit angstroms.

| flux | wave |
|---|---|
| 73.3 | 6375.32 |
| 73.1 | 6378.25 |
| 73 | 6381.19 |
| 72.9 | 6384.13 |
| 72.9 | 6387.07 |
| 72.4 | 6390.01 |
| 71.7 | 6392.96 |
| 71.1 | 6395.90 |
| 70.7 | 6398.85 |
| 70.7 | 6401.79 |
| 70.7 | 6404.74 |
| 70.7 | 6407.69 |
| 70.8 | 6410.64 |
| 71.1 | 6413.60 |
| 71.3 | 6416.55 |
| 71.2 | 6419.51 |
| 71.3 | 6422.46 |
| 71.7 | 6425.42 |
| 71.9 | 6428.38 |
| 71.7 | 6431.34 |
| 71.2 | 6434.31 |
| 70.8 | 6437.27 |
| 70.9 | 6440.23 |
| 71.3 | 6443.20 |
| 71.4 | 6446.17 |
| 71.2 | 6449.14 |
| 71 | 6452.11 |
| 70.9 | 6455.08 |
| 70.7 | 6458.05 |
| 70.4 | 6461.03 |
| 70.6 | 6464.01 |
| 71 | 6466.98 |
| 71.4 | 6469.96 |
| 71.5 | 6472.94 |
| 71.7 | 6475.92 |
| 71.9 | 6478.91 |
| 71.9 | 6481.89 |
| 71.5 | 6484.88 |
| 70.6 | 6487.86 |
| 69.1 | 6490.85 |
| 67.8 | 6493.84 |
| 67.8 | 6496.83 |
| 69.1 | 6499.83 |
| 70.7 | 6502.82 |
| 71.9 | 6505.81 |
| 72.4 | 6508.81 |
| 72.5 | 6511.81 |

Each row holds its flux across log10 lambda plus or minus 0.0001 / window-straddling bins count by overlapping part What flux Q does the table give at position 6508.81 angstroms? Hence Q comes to 72.4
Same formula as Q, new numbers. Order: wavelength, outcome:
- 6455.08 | 70.9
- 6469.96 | 71.4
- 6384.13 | 72.9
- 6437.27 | 70.8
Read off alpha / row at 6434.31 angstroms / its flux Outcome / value 71.2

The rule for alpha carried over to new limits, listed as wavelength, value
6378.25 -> 73.1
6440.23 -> 70.9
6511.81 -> 72.5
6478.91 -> 71.9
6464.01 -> 70.6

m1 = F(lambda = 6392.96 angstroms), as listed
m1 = 71.7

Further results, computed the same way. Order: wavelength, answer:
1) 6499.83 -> 69.1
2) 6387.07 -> 72.9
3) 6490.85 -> 69.1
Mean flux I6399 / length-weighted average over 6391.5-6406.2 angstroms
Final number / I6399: 71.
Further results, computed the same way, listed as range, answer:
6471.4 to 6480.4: 71.7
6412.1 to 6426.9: 71.3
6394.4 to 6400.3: 70.9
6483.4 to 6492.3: 70.4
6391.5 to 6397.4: 71.4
